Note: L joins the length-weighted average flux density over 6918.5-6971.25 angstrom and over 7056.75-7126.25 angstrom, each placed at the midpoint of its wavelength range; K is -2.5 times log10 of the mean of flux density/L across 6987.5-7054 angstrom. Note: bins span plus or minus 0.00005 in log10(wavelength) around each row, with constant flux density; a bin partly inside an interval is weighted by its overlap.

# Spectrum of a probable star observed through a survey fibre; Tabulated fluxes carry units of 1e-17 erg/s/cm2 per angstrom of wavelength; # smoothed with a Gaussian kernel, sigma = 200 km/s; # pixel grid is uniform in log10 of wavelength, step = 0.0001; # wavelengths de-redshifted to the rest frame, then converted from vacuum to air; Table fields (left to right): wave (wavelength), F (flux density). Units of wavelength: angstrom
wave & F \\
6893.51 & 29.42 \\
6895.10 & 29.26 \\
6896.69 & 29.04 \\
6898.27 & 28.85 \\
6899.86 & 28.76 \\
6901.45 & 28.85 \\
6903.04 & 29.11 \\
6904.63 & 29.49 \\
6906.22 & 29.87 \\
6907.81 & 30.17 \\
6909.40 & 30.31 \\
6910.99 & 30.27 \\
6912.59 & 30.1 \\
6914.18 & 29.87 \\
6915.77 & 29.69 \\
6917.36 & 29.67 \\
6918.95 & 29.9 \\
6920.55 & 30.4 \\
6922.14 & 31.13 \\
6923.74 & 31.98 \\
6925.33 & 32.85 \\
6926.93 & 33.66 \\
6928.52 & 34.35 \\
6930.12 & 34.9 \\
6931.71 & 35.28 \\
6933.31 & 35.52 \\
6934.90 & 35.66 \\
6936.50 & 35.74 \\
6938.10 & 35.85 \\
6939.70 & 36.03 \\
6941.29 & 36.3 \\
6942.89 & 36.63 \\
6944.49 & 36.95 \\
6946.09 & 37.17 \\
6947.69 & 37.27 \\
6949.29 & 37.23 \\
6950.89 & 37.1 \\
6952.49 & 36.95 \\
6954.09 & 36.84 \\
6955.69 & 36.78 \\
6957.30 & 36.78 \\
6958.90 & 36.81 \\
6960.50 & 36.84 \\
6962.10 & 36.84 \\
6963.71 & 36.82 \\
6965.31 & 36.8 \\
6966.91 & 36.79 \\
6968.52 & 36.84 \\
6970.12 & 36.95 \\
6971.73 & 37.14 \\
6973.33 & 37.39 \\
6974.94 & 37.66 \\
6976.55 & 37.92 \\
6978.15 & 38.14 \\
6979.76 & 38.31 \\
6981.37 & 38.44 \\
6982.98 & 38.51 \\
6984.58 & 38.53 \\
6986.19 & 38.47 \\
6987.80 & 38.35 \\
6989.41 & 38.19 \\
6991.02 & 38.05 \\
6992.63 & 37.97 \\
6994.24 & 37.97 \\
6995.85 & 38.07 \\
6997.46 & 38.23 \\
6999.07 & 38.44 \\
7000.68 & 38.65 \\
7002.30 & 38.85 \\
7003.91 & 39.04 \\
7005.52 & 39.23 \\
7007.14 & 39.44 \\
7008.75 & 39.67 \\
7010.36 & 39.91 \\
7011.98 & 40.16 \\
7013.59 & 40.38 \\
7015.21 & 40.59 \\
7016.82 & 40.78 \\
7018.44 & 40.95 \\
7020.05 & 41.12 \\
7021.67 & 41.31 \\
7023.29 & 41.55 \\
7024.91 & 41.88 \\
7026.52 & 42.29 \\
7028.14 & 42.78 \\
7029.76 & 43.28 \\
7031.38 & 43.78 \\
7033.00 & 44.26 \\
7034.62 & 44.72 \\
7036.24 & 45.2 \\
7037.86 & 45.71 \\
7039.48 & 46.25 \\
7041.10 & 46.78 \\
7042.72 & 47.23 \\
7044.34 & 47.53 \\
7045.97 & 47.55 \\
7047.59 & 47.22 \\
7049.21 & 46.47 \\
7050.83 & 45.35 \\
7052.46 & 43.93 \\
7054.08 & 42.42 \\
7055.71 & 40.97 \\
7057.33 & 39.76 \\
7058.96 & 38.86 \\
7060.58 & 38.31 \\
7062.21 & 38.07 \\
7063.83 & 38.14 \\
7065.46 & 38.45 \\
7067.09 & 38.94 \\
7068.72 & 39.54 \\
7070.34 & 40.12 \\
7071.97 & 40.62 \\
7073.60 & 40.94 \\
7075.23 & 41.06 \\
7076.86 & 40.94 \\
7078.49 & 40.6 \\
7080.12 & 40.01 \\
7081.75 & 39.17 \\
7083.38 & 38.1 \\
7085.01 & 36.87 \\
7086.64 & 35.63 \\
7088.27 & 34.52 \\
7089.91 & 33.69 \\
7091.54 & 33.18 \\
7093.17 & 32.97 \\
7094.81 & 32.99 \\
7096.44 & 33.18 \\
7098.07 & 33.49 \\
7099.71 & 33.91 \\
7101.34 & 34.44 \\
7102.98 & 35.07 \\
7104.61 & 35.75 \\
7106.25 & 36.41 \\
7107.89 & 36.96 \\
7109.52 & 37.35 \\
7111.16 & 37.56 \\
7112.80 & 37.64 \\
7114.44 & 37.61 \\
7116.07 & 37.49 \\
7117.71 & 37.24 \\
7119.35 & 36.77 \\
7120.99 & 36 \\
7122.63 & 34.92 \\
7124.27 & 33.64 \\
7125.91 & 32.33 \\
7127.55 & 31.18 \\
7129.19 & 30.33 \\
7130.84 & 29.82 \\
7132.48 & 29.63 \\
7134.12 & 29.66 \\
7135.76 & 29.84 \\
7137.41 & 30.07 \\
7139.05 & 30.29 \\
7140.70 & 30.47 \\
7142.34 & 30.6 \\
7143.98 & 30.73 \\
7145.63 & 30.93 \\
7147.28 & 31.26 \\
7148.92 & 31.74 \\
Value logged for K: -0.16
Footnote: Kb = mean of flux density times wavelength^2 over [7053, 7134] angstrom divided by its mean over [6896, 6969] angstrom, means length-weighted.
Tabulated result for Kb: 1.1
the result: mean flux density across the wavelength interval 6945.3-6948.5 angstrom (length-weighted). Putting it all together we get 37.2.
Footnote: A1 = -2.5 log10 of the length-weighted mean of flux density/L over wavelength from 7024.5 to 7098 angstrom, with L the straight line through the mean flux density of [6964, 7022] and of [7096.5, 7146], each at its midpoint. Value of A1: -0.14 mag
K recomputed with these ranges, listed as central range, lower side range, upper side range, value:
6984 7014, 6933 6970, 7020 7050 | 0.065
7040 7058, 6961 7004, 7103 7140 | -0.243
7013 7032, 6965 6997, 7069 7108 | -0.118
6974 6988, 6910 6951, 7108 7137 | -0.131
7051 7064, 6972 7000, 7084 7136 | -0.126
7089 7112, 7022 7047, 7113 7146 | 0.044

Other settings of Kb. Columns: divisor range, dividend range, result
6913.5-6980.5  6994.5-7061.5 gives 1.22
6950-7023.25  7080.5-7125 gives 0.96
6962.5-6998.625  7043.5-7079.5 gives 1.13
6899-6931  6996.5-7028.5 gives 1.34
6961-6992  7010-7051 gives 1.18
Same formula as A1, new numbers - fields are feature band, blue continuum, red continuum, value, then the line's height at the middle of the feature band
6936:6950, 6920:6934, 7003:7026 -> -0.06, 34.7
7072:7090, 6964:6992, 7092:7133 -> -0.10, 35.4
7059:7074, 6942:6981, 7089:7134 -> -0.12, 35.2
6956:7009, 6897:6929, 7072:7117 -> -0.16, 32.8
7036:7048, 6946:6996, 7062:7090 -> -0.21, 38.4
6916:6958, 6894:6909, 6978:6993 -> -0.06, 33.1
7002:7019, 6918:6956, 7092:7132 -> -0.15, 34.9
